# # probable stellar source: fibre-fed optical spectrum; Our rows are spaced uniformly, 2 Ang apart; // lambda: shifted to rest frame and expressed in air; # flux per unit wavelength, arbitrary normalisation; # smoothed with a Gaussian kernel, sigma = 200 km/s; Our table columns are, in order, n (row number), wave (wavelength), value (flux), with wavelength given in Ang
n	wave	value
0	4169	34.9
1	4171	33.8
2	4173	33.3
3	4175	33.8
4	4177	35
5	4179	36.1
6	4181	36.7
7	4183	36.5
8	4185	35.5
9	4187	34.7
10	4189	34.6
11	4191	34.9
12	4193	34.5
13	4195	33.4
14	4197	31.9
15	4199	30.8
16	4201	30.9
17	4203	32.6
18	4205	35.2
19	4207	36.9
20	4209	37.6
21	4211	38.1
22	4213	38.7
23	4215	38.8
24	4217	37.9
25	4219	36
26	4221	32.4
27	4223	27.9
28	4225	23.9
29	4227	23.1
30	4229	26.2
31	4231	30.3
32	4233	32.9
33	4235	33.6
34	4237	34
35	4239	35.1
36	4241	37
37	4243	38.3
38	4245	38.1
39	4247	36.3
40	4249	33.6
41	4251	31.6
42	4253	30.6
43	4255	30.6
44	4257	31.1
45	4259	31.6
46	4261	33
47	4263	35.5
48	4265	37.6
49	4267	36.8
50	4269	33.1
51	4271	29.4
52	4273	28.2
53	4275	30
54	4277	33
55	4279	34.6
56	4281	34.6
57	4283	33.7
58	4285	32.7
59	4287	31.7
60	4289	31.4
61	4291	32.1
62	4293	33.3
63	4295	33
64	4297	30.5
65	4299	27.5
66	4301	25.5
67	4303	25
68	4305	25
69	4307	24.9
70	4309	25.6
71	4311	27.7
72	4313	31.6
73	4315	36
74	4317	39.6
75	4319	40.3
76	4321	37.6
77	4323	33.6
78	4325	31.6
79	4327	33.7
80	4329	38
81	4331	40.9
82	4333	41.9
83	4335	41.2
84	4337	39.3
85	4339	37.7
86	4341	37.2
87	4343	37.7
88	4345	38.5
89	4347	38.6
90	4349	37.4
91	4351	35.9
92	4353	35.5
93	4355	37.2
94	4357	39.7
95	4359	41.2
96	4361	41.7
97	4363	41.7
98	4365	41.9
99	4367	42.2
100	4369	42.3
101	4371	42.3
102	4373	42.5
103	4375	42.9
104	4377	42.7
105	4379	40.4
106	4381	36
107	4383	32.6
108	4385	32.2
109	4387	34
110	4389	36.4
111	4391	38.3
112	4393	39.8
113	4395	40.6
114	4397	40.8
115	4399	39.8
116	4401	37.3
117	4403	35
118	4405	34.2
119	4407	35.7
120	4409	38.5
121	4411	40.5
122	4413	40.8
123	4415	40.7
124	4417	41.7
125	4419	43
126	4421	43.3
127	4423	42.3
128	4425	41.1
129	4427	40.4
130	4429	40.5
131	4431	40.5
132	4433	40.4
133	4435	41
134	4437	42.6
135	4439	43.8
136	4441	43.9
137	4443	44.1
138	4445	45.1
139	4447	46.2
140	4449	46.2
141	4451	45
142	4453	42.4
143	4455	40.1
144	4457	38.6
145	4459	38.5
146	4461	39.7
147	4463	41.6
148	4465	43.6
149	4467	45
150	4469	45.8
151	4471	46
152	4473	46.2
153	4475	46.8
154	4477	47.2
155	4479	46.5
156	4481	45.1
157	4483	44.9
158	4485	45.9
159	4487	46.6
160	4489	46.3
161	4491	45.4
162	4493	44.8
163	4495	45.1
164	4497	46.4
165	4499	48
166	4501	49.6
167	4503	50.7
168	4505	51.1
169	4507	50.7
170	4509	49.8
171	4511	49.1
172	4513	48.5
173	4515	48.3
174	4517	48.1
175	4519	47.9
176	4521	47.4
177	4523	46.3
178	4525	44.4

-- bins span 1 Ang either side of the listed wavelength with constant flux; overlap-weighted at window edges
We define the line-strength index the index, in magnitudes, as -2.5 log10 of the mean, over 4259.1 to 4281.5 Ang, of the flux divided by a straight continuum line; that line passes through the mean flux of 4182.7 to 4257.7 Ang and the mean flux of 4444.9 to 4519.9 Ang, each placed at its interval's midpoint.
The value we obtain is 0.086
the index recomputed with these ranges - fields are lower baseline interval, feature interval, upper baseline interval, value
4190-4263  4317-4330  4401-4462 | 0.03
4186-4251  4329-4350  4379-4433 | -0.06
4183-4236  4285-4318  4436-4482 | 0.23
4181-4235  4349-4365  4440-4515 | 0.03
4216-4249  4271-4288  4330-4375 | 0.11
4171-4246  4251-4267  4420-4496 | 0.09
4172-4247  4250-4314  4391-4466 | 0.17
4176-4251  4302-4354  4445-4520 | 0.12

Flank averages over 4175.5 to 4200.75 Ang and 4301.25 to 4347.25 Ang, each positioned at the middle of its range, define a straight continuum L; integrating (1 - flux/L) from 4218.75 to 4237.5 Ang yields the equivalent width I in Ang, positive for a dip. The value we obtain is 2.6 Ang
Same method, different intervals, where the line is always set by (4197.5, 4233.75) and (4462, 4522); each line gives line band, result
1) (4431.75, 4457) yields 0.8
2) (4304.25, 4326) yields 3.3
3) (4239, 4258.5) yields 0.2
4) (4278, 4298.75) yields 2.2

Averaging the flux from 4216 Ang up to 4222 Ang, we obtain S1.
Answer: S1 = 35.4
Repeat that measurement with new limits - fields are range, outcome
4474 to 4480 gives 46.8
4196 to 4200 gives 31.4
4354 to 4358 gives 38.5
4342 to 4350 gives 38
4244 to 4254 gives 34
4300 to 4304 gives 25.2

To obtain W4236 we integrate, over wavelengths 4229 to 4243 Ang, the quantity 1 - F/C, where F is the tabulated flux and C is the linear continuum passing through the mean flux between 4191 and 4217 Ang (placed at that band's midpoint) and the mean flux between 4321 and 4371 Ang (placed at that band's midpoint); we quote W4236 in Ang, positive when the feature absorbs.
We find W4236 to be 0.9 Ang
